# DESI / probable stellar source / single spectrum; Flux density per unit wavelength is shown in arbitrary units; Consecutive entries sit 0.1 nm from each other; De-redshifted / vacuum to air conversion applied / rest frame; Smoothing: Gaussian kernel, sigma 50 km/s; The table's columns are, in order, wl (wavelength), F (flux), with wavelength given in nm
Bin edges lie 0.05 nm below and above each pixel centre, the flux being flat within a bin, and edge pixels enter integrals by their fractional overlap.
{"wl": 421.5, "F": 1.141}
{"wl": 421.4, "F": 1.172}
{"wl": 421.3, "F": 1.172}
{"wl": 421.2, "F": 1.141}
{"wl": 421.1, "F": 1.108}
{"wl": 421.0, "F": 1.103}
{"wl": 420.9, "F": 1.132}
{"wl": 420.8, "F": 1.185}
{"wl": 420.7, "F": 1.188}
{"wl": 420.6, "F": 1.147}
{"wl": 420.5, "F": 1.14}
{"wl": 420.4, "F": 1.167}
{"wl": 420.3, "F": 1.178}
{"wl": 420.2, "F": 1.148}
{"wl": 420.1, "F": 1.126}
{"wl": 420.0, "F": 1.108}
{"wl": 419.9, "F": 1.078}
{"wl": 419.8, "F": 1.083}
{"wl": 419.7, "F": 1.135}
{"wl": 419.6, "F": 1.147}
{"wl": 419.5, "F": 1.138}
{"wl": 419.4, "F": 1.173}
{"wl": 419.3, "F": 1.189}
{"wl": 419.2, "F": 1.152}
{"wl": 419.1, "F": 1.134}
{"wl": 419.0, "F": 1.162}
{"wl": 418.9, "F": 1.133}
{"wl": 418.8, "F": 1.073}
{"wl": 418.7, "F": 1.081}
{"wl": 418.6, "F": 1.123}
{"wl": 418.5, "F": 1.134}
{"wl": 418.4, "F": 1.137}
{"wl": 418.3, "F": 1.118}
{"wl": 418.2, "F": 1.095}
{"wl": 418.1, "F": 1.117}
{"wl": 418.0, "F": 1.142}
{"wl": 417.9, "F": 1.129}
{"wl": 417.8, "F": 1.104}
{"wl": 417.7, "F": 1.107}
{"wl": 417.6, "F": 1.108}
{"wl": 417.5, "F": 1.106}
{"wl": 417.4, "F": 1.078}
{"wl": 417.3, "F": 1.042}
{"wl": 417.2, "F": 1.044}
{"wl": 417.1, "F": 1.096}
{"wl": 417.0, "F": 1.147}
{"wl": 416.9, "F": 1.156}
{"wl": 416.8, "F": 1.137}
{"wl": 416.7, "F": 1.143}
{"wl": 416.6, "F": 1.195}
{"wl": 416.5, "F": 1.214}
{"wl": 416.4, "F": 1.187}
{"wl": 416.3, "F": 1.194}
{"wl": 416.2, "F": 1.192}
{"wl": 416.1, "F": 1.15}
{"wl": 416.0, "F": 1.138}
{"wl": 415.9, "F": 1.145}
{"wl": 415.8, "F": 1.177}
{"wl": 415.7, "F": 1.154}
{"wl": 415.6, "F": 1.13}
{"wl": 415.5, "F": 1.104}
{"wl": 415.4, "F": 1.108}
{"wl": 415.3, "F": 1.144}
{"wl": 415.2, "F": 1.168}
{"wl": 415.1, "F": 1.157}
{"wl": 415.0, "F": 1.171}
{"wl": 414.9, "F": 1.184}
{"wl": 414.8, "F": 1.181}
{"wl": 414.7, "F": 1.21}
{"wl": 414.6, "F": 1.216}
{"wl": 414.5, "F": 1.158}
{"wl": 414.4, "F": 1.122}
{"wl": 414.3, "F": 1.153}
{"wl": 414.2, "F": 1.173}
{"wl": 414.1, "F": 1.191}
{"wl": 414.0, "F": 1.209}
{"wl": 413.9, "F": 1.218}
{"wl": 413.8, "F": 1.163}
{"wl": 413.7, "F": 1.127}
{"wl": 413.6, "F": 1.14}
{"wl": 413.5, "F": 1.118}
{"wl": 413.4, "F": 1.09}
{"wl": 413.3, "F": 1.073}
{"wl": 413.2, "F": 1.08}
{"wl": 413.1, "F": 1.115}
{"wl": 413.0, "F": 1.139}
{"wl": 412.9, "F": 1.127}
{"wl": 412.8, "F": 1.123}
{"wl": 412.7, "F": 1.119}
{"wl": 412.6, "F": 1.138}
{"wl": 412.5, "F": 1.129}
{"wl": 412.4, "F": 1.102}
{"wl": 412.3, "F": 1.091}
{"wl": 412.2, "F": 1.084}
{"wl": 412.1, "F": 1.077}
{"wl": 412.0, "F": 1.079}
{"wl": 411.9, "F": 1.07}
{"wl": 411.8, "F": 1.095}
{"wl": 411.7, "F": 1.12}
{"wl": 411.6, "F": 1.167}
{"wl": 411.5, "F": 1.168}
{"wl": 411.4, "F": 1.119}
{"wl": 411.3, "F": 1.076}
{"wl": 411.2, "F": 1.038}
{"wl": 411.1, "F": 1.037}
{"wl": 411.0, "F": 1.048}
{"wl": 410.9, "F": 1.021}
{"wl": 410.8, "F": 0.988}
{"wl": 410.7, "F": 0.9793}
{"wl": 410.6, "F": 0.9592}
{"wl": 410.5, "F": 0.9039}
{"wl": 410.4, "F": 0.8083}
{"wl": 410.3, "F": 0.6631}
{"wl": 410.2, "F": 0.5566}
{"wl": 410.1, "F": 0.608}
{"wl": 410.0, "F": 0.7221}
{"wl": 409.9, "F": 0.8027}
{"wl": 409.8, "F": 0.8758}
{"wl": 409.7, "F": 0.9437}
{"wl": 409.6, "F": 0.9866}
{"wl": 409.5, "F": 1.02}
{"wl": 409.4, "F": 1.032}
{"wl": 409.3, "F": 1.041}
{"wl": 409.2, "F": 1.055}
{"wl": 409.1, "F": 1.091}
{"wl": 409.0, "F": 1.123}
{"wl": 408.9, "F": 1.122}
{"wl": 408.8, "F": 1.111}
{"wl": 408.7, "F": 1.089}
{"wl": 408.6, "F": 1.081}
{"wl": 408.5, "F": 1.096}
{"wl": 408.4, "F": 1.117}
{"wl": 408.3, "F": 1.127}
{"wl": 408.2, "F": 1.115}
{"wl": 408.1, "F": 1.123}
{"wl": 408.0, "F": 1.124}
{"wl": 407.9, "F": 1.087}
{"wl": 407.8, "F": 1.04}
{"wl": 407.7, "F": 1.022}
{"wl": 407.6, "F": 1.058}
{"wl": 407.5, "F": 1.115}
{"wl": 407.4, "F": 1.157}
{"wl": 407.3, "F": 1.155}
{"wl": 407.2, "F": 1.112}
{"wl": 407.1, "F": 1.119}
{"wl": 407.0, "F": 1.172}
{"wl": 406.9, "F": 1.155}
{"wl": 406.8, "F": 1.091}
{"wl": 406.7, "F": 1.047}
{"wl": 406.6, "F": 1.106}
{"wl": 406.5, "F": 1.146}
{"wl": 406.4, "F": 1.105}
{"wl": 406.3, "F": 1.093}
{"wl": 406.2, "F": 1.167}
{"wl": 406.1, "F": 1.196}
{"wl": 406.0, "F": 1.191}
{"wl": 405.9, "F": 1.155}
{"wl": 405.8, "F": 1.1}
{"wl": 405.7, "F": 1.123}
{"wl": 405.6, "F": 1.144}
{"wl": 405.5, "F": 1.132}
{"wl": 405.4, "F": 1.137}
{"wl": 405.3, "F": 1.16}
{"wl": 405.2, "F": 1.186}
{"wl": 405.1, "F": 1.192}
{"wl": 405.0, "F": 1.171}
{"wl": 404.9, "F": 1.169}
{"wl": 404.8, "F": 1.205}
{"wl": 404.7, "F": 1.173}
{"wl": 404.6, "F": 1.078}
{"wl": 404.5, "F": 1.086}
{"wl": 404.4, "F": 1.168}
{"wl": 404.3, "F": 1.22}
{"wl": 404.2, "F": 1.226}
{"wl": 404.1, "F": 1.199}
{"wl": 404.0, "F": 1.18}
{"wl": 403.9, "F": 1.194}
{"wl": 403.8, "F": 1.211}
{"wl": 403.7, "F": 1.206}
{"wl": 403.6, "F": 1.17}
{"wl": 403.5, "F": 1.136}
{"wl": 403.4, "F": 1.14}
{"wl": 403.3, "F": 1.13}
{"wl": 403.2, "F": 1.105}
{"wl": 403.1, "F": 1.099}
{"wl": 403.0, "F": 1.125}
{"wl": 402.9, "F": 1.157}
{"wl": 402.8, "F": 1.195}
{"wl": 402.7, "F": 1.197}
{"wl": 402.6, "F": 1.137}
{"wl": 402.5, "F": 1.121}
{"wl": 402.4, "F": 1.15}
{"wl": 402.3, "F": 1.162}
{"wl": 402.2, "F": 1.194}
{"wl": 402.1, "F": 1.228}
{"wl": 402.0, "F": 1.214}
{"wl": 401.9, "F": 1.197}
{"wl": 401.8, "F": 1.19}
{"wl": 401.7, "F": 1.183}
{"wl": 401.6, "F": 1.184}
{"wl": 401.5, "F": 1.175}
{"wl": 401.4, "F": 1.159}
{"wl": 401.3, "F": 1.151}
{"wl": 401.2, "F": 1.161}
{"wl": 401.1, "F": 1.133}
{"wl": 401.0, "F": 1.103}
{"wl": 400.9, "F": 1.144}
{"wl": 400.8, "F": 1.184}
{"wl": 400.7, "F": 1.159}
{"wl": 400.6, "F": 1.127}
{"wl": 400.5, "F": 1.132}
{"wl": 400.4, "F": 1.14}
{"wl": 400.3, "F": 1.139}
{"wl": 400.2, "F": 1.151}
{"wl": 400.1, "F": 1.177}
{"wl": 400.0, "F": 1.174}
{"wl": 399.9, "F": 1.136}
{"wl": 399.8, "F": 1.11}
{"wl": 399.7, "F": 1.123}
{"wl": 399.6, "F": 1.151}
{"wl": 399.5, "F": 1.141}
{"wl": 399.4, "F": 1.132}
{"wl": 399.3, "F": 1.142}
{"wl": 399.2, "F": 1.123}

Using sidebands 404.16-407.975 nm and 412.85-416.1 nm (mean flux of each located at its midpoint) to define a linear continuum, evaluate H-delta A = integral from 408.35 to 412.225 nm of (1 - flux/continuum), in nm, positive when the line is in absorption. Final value 0.49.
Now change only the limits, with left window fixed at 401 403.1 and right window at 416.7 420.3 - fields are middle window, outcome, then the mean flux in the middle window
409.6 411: 0.36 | 0.846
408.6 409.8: 0.10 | 1.05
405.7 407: 0.03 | 1.13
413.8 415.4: -0.06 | 1.17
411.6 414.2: 0.03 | 1.12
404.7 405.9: 0.00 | 1.16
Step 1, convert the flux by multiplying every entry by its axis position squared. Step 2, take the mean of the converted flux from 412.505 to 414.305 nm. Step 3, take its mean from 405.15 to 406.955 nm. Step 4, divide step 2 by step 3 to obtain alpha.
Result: 1.0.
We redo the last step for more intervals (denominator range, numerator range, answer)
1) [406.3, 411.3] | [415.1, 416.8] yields 1.17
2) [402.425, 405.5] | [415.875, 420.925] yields 1.05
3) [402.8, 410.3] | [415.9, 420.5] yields 1.10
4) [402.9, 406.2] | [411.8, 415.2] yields 1.02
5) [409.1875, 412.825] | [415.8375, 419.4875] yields 1.18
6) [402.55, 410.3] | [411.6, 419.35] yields 1.08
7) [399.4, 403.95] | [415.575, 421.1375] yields 1.06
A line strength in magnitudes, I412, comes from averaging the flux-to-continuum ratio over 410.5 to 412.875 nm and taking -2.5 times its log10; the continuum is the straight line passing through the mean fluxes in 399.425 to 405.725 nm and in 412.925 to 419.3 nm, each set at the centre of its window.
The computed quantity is 0.07 mag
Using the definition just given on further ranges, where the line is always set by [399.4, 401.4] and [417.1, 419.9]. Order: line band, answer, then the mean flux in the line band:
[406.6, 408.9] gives 0.03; 1.11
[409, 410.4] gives 0.27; 0.883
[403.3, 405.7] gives -0.03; 1.17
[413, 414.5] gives -0.02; 1.14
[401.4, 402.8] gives -0.04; 1.18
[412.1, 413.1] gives 0.01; 1.11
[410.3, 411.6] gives 0.13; 1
